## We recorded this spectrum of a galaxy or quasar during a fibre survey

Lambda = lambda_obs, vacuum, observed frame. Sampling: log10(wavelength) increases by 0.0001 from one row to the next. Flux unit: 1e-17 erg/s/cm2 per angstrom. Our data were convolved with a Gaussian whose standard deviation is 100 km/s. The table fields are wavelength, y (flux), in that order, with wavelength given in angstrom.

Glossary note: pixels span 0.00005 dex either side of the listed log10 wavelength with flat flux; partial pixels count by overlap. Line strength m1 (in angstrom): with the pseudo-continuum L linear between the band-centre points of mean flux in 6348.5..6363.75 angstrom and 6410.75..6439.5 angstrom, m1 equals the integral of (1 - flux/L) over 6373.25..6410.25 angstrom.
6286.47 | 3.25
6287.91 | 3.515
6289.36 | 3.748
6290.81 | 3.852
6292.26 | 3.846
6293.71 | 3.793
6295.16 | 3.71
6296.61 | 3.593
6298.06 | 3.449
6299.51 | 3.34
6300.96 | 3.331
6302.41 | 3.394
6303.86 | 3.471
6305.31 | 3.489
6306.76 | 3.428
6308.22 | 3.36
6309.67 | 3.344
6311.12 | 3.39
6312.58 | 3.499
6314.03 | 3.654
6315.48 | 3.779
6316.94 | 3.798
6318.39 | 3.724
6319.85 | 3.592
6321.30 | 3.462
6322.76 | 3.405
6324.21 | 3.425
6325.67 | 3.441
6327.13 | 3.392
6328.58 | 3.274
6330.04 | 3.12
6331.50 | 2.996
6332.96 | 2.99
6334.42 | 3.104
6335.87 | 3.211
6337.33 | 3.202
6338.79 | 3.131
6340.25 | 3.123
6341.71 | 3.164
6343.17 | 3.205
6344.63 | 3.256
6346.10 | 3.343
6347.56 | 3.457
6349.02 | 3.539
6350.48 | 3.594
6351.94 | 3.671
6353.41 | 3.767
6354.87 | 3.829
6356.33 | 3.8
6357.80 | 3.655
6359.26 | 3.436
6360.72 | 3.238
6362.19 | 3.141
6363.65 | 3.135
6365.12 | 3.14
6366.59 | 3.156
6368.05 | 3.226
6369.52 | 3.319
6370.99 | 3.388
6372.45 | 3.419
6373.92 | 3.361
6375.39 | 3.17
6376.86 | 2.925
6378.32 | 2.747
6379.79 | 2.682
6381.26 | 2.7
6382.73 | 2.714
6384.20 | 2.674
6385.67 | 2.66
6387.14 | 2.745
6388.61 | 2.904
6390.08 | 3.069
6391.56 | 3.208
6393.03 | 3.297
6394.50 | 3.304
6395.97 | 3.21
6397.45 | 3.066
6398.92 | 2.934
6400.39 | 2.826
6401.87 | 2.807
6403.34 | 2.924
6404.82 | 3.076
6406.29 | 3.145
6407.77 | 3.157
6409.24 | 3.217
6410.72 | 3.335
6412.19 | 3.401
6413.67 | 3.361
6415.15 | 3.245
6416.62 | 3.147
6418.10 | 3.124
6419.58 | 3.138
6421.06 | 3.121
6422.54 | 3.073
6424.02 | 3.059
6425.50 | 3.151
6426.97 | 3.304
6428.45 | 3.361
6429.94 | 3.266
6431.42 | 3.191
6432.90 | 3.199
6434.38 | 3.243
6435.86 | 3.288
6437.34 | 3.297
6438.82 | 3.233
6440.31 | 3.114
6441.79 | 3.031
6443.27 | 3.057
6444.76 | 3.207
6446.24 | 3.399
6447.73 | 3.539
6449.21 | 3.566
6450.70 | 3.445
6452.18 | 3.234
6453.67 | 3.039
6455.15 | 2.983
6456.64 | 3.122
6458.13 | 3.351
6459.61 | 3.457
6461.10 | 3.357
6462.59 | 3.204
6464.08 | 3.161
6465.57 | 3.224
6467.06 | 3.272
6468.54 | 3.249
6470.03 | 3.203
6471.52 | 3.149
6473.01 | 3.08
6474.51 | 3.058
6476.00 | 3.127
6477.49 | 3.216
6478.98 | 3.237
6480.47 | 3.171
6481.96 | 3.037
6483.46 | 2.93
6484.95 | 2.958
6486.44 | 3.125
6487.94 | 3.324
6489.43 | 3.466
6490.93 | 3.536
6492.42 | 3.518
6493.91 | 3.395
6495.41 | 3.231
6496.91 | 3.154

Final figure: 4.3 angstrom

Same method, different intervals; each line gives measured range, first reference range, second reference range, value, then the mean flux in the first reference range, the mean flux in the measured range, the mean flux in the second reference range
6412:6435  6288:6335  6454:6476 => 0.5 angstrom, 3.48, 3.21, 3.2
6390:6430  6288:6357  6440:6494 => 2.0 angstrom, 3.46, 3.15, 3.23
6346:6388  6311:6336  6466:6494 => 1.6 angstrom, 3.41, 3.23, 3.21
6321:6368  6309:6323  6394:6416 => 1.3 angstrom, 3.57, 3.33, 3.13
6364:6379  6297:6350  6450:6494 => 0.6 angstrom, 3.37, 3.19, 3.22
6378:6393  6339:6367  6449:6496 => 2.3 angstrom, 3.4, 2.83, 3.23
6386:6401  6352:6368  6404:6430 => 1.1 angstrom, 3.43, 3.05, 3.2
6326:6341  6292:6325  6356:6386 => 0.9 angstrom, 3.53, 3.16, 3.12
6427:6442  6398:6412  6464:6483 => -0.6 angstrom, 3.06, 3.23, 3.16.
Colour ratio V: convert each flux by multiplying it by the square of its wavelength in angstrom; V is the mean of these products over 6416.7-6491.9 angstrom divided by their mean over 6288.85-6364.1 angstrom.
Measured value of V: 0.97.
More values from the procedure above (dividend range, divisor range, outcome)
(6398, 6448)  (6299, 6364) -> 0.96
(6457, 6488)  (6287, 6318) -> 0.94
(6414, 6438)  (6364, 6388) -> 1.08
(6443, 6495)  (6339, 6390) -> 1.04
